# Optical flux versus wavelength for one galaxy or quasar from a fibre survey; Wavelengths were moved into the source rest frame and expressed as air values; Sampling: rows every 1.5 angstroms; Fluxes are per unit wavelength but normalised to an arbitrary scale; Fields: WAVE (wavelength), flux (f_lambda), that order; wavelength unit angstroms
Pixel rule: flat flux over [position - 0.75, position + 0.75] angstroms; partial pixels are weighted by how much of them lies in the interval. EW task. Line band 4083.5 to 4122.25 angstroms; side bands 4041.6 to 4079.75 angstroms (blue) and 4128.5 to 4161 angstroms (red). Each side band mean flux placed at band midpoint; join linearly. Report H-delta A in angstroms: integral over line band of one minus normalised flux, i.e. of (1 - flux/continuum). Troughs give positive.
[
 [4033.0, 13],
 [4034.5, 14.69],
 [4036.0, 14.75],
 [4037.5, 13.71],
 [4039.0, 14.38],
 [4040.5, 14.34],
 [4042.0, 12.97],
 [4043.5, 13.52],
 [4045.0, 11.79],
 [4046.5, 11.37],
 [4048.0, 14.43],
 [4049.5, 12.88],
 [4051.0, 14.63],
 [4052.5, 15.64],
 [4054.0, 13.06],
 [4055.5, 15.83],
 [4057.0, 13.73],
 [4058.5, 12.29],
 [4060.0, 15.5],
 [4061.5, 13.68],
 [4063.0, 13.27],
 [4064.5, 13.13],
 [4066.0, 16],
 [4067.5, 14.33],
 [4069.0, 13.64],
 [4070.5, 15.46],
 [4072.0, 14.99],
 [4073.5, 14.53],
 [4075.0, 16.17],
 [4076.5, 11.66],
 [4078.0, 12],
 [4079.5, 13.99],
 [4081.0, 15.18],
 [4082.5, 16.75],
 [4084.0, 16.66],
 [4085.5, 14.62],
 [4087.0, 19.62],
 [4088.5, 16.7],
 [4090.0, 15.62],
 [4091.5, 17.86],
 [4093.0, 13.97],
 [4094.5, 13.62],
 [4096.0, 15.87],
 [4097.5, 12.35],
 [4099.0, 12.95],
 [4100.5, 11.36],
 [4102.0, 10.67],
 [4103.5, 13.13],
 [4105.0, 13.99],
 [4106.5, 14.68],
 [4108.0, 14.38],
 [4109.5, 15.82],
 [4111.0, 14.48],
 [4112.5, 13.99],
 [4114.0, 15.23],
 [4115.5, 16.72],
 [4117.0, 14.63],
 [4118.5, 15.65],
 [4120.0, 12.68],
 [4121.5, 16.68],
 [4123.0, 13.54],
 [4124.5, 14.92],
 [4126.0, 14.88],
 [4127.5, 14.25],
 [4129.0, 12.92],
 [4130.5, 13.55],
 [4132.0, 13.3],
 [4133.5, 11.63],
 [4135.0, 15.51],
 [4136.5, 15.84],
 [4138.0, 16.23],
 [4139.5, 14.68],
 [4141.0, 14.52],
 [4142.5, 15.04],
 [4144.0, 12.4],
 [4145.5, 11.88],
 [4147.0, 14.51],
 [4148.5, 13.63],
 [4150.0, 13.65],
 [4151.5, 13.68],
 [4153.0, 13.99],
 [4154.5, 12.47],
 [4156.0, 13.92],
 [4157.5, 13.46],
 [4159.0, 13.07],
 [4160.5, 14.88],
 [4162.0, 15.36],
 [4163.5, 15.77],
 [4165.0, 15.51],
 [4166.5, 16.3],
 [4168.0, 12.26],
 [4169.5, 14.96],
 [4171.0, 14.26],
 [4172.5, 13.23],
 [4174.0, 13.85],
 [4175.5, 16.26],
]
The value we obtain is -2.5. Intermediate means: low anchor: 13.9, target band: 14.8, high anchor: 13.9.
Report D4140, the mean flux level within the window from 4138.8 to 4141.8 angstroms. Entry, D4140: 14.6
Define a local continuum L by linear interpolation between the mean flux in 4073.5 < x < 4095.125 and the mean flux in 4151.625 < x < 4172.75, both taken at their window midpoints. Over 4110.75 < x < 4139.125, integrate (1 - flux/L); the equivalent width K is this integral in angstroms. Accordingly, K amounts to 0.4 angstroms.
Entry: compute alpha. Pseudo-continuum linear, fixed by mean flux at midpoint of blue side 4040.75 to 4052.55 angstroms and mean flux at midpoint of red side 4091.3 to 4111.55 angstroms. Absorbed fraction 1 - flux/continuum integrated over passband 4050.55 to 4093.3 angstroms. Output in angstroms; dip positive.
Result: -4.1 angstroms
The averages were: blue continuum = 13.3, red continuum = 13.8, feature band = 14.9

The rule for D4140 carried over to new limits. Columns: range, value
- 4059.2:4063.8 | 14.1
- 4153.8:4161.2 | 13.6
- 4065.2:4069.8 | 14.6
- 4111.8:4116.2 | 15.3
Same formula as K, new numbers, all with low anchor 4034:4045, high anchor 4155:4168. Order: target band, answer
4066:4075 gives -0.50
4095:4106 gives 0.99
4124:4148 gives 0.55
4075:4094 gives -1.67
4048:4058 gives -0.21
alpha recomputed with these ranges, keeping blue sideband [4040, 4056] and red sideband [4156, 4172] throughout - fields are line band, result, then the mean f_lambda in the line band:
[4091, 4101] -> 0.03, 14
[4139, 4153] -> 0.60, 13.8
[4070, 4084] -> -0.77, 14.6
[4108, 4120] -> -0.73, 15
